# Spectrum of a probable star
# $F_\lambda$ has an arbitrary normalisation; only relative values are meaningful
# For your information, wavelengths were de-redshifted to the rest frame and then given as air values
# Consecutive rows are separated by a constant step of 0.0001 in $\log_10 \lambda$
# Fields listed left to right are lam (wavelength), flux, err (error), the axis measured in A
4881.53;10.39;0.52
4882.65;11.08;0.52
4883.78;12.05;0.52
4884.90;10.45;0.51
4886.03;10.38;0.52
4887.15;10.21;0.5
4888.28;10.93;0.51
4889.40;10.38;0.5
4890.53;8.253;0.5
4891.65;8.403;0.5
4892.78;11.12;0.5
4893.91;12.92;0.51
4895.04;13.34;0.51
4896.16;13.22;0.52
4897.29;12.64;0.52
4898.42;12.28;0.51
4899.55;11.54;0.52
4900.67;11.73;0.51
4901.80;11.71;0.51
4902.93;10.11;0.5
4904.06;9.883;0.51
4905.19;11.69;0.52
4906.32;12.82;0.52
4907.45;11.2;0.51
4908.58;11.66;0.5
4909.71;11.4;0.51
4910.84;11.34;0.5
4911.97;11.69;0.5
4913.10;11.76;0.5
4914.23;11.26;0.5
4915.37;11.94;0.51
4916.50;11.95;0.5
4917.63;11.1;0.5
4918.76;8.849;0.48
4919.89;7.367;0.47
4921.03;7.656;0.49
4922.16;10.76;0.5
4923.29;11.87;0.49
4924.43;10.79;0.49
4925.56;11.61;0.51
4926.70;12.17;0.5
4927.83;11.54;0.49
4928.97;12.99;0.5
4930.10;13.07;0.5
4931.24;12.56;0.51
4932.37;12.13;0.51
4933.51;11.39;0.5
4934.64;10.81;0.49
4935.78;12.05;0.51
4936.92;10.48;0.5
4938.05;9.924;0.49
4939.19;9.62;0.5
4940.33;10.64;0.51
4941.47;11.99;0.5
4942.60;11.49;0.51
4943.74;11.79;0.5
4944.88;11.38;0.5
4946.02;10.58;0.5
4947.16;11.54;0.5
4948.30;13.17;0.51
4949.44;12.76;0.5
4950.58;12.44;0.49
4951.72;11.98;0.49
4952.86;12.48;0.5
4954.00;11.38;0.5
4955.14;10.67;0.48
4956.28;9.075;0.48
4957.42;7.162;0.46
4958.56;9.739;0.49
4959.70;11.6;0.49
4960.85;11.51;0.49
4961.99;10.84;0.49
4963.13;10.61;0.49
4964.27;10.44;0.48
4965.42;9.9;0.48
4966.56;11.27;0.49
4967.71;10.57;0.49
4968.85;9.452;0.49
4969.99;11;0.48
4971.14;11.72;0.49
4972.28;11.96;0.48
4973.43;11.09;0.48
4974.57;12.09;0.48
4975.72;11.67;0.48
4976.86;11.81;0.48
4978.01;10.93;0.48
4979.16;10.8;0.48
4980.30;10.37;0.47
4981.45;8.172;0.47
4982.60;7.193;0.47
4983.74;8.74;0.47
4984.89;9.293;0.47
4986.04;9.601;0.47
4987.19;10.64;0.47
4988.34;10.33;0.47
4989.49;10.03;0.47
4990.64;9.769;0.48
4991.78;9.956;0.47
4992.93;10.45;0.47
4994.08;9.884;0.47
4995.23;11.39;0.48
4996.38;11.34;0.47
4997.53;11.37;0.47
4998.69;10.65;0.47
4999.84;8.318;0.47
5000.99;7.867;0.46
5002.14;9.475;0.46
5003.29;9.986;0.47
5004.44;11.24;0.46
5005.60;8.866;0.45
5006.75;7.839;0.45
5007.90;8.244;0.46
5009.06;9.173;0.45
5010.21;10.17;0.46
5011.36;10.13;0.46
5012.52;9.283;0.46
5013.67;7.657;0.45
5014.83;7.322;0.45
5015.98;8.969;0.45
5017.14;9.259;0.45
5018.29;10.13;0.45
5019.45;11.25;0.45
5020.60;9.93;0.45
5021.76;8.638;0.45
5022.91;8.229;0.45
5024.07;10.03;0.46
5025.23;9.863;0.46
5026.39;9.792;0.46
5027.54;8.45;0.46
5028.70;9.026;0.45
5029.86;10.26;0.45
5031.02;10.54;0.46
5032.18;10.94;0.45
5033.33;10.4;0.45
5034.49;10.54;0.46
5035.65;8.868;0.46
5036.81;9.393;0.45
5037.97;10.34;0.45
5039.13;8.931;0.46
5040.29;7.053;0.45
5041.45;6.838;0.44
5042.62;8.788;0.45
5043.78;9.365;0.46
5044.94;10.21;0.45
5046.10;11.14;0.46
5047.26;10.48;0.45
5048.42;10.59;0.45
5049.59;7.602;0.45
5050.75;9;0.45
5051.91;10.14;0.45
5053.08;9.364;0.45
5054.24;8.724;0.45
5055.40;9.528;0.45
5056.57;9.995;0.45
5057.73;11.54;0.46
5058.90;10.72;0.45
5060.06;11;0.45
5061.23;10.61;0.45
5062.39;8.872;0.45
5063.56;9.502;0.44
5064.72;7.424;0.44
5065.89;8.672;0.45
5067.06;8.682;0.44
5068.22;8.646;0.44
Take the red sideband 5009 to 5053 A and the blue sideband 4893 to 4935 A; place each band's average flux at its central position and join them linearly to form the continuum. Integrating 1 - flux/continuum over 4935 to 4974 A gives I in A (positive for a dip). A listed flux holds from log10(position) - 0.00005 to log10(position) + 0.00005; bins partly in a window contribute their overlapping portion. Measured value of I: -0.8 A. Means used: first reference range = 11.5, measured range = 11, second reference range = 9.44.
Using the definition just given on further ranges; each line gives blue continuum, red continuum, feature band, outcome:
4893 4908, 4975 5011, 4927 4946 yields -0.61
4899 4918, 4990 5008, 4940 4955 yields -1.45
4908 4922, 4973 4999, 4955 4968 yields 0.22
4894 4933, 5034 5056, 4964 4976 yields -0.54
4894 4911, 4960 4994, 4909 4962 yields 0.15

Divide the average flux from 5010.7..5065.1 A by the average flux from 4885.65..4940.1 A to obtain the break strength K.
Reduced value 0.9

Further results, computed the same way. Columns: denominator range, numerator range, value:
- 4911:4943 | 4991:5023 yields 0.86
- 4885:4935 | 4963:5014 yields 0.90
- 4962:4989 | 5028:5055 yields 0.91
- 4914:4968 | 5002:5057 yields 0.85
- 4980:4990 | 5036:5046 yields 0.96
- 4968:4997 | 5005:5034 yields 0.90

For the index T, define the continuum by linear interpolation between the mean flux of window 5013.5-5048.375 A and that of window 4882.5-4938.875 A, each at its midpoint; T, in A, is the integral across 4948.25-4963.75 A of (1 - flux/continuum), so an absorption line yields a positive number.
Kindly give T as -0.7 A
